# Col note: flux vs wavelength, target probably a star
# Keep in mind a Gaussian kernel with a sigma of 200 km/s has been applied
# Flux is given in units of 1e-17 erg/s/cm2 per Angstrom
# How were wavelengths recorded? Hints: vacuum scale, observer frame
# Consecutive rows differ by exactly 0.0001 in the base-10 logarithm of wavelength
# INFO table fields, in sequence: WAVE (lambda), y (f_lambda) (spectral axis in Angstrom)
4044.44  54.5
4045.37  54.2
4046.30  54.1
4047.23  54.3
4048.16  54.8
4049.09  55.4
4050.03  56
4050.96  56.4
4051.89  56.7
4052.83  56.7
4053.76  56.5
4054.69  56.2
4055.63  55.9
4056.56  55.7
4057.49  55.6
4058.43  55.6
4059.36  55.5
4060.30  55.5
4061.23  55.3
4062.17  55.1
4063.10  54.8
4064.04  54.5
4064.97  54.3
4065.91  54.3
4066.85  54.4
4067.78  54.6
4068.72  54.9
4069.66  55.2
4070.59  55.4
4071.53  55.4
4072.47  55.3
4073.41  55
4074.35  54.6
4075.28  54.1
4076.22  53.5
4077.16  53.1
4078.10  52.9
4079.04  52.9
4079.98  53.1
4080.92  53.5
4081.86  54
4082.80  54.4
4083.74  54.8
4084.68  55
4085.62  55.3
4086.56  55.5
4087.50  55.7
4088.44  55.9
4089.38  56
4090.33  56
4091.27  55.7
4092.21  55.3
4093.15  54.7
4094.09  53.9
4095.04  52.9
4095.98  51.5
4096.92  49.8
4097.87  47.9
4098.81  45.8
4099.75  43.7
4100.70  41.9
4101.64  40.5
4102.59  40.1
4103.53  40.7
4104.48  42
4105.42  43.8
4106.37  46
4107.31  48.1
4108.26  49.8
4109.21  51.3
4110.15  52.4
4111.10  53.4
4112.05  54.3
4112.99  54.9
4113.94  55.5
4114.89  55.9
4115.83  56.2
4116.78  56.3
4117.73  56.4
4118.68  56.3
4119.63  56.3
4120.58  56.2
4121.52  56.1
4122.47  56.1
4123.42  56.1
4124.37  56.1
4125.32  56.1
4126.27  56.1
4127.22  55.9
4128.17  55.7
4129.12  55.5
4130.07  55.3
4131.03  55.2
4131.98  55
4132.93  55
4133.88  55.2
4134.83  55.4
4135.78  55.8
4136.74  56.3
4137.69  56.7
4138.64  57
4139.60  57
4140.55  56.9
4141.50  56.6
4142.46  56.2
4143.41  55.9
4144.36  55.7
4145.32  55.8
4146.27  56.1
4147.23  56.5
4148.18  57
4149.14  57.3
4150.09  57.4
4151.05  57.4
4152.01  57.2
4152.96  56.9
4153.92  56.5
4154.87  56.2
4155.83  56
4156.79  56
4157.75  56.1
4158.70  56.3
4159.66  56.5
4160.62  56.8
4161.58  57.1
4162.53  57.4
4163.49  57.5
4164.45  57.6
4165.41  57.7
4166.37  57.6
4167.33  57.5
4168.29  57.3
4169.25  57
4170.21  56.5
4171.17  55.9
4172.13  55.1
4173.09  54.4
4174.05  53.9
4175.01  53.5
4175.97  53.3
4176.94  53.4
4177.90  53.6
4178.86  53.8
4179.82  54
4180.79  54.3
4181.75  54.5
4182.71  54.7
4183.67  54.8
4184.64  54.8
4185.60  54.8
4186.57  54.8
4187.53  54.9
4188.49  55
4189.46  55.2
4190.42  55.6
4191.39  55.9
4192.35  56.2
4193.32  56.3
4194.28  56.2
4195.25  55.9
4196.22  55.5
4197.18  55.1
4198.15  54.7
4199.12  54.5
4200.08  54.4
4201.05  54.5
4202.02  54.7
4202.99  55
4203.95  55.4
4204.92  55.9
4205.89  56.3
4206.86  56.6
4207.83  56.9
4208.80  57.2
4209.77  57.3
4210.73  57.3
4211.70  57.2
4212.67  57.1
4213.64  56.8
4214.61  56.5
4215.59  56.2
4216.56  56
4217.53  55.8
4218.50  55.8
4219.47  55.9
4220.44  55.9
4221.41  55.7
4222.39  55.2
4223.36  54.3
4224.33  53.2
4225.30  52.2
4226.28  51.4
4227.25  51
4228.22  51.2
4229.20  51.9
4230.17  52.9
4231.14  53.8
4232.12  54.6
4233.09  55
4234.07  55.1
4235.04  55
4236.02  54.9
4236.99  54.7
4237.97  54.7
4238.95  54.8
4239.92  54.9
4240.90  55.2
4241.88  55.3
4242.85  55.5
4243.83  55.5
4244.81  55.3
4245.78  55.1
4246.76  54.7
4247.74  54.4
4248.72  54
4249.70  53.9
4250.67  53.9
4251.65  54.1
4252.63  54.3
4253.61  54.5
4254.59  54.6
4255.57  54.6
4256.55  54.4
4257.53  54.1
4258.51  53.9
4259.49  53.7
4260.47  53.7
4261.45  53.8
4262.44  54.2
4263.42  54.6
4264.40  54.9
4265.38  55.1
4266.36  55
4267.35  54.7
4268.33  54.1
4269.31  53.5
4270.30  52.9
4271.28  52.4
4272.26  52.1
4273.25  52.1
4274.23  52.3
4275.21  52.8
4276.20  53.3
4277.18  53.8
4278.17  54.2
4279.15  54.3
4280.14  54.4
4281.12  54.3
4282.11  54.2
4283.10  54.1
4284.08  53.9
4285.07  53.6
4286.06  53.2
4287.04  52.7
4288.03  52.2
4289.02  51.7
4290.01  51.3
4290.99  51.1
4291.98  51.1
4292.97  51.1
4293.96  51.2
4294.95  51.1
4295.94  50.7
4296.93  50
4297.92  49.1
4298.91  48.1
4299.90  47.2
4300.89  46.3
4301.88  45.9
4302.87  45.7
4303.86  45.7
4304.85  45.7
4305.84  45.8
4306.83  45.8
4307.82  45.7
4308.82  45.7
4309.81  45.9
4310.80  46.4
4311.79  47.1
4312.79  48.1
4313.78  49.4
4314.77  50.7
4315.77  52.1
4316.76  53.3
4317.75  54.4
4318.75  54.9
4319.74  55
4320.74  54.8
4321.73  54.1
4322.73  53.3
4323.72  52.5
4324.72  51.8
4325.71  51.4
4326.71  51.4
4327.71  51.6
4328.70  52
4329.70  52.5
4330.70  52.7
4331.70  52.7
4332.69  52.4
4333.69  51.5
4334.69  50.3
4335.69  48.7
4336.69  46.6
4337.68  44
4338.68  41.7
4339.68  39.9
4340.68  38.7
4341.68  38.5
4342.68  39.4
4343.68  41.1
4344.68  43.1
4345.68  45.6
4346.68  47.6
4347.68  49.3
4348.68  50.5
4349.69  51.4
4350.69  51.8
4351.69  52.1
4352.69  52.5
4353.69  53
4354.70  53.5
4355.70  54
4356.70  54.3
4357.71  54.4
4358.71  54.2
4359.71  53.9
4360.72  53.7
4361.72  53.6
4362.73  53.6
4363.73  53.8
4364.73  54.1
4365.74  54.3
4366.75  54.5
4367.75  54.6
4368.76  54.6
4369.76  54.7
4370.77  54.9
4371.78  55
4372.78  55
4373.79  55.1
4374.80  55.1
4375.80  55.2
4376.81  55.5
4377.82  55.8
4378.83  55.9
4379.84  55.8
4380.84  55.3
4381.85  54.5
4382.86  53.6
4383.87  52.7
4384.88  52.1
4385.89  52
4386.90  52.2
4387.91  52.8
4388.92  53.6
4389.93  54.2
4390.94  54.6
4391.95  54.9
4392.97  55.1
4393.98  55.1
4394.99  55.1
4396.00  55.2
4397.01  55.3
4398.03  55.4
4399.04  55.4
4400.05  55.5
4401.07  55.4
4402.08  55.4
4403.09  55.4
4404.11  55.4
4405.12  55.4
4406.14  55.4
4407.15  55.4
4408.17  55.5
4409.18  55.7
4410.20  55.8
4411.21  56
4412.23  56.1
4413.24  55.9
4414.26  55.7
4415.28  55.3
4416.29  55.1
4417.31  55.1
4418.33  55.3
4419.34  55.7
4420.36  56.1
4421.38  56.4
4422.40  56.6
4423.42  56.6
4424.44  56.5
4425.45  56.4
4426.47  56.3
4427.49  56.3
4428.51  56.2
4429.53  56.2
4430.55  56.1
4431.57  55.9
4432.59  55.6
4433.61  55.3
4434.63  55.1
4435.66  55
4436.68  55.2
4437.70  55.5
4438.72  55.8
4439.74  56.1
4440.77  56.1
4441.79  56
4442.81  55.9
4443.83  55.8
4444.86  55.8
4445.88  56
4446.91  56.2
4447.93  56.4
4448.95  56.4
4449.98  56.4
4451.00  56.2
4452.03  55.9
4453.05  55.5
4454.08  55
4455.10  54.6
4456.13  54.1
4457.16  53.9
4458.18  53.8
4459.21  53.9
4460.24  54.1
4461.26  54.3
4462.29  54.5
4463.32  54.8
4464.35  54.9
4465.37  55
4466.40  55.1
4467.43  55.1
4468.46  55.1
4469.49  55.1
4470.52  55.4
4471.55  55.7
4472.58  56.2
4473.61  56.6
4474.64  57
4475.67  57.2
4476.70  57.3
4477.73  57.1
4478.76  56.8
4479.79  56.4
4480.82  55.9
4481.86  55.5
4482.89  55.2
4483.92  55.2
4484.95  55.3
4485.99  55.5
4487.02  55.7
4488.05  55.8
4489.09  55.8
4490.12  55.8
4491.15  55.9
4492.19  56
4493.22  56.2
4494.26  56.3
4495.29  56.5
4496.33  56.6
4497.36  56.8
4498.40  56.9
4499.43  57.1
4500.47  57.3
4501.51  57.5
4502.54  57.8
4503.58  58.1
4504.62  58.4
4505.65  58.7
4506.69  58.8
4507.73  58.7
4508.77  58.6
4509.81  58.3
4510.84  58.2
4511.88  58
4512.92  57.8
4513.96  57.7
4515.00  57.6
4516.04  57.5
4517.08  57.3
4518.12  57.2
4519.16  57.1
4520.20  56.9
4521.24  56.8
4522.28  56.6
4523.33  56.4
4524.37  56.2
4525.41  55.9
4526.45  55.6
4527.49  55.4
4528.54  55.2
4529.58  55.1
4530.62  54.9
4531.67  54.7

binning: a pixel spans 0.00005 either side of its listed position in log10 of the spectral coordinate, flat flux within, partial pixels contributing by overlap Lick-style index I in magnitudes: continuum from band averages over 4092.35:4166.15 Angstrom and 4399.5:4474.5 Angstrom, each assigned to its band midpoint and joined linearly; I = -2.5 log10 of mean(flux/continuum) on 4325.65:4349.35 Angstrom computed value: 0.17 mag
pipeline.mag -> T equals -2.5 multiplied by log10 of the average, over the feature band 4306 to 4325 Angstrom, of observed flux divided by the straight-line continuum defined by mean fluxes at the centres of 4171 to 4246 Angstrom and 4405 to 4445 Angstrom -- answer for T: 0.10 mag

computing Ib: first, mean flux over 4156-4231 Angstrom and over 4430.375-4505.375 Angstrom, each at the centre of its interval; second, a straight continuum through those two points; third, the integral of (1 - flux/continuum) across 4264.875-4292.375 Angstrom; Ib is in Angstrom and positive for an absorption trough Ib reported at 1.13 Angstrom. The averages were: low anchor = 55.4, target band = 53.2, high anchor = 55.9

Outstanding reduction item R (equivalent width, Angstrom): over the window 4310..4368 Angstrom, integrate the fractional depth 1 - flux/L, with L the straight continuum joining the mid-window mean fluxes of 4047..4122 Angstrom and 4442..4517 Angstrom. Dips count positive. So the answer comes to 4.97 Angstrom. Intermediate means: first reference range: 53.3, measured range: 50.5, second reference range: 56.2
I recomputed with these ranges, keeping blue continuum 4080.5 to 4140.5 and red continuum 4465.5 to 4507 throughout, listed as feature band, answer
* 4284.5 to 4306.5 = 0.11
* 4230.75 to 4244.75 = -0.01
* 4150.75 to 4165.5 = -0.06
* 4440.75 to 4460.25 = 0.01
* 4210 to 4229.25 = -0.02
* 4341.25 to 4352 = 0.19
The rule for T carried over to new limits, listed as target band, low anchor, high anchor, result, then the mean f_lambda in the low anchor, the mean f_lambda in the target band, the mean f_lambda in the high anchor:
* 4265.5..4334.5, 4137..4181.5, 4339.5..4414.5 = 0.06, 56.1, 51.3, 53.1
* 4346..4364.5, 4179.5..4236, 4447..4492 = 0.06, 55.1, 52.6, 55.5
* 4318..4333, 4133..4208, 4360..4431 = 0.05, 55.8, 52.9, 55.1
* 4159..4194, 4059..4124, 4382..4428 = -0.04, 52.9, 55.5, 55.1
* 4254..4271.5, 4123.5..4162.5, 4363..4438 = 0.03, 56.3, 54.1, 55.1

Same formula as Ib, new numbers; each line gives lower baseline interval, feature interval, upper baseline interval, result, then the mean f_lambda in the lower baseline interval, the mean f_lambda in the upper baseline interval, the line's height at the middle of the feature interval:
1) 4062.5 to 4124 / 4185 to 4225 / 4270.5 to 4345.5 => -3.5 Angstrom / 52.7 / 49.9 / 51.2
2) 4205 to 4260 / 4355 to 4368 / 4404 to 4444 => 0.3 Angstrom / 54.9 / 55.8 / 55.5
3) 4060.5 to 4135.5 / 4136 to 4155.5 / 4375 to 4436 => -1.1 Angstrom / 53.2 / 55.2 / 53.5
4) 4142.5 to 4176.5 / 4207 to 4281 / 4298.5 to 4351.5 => -3.1 Angstrom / 56.4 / 48.5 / 52.3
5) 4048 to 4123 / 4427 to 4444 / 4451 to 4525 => 0.0 Angstrom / 53.3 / 56.3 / 55.9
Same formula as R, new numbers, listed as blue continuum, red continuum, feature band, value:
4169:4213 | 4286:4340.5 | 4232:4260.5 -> -1.0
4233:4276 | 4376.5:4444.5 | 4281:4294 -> 0.5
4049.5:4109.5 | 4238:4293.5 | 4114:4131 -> -1.0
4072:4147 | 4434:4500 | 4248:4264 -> 0.1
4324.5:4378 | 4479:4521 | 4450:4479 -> 0.1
